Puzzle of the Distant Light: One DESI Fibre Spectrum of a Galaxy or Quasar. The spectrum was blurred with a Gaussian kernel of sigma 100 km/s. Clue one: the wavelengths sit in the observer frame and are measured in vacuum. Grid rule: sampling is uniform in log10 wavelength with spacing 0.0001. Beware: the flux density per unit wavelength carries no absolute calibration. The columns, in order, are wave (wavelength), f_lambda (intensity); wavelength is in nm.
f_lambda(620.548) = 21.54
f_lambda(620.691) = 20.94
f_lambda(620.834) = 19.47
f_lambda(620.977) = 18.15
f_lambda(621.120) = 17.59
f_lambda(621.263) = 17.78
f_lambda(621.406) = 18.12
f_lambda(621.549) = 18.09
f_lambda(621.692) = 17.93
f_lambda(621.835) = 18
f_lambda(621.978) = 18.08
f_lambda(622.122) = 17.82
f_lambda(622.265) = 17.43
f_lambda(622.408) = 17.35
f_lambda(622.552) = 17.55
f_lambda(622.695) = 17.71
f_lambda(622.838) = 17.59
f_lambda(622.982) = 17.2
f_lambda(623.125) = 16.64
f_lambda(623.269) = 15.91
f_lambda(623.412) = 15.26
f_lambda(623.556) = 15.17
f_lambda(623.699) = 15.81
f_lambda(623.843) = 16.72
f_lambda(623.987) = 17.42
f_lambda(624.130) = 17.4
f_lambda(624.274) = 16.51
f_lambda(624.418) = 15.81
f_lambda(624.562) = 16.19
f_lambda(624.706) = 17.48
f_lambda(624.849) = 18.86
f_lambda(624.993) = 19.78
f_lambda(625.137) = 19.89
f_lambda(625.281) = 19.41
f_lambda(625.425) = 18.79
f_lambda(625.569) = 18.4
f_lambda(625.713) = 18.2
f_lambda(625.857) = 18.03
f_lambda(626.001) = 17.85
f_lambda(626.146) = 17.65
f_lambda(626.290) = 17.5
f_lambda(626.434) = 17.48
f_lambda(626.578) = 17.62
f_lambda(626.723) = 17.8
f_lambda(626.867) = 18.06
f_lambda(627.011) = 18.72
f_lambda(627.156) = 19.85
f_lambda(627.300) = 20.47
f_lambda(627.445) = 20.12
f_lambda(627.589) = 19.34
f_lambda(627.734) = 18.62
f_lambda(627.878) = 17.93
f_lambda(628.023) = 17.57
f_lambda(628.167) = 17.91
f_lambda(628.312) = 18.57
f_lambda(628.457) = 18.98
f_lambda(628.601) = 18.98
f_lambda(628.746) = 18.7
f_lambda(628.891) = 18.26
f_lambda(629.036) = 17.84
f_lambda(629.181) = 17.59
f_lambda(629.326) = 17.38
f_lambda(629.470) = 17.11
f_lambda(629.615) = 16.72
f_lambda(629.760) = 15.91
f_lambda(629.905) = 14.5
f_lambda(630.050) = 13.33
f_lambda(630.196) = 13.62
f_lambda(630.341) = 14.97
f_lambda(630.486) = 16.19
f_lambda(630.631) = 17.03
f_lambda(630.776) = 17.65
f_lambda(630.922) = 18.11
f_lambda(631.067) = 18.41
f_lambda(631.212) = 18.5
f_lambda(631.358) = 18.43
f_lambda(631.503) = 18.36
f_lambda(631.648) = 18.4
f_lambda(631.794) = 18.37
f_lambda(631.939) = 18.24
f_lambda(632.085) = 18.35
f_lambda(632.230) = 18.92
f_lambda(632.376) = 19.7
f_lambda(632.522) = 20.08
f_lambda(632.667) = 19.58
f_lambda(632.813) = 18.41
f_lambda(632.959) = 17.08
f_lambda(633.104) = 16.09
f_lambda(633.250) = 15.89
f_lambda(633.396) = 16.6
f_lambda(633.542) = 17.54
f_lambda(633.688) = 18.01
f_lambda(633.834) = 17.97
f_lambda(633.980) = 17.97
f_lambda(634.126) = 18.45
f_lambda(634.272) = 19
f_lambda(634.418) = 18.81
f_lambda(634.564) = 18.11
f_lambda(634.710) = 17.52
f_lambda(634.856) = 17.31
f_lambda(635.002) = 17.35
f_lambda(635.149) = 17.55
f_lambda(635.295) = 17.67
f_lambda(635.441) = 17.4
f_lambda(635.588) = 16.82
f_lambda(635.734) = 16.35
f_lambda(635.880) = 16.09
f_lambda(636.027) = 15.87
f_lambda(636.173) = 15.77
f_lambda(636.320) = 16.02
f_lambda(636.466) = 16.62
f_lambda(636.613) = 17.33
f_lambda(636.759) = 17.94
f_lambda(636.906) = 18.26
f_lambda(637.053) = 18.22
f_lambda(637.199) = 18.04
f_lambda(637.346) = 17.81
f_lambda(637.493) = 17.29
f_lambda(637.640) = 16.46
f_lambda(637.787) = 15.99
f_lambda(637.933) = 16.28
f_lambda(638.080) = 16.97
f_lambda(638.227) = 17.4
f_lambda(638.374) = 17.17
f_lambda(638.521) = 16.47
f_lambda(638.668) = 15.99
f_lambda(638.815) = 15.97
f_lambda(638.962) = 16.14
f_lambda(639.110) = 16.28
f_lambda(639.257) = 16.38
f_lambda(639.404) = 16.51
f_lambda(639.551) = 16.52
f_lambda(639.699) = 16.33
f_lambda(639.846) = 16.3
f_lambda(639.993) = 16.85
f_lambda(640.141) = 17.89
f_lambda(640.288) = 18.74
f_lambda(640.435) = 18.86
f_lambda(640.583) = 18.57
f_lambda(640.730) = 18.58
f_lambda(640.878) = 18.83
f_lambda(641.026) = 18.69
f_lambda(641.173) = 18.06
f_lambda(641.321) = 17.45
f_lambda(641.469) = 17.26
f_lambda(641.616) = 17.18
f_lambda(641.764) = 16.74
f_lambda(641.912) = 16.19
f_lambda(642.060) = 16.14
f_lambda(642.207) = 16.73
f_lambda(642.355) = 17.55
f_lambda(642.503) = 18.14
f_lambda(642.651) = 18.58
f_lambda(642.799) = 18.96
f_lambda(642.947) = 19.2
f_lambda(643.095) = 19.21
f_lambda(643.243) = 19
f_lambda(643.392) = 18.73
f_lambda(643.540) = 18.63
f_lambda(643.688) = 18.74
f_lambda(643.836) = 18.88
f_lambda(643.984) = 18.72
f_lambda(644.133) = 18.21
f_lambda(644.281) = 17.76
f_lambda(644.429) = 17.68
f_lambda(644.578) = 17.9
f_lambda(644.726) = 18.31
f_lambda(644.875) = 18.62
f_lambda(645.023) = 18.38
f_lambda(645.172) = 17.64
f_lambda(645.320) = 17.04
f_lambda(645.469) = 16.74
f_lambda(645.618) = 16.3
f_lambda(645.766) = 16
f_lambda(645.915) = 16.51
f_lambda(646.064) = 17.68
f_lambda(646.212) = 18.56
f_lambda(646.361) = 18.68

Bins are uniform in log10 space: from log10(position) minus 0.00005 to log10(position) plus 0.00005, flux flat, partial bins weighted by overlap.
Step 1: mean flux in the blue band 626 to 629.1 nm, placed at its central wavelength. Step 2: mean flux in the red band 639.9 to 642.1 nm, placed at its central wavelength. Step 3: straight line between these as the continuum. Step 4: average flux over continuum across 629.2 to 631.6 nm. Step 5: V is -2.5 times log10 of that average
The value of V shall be 0.10 mag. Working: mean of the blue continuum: 18.5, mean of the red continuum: 17.7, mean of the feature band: 16.7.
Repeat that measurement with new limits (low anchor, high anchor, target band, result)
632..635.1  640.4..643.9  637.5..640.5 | 0.08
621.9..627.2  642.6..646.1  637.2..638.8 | 0.07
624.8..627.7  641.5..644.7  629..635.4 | 0.06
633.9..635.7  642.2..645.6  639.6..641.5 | 0.01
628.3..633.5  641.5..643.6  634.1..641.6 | 0.03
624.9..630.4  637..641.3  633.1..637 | 0.01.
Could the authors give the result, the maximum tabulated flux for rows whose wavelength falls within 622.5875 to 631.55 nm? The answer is 20.47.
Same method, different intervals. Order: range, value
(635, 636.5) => 17.67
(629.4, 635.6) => 20.08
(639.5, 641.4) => 18.86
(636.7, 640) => 18.26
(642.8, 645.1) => 19.21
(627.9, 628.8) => 18.98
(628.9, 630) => 17.84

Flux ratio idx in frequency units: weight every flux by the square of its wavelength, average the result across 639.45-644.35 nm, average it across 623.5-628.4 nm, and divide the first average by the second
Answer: 1.0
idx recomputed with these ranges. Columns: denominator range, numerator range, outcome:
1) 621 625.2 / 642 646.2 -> 1.10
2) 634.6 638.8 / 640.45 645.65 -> 1.08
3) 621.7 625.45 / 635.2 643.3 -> 1.05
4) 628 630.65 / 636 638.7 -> 1.03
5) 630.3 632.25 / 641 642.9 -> 1.01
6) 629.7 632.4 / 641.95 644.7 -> 1.10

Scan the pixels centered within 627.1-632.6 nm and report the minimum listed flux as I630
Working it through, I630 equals 13.33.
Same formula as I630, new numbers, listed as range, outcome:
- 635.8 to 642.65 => 15.77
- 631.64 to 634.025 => 15.89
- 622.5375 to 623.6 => 15.17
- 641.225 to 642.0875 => 16.14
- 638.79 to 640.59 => 15.97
